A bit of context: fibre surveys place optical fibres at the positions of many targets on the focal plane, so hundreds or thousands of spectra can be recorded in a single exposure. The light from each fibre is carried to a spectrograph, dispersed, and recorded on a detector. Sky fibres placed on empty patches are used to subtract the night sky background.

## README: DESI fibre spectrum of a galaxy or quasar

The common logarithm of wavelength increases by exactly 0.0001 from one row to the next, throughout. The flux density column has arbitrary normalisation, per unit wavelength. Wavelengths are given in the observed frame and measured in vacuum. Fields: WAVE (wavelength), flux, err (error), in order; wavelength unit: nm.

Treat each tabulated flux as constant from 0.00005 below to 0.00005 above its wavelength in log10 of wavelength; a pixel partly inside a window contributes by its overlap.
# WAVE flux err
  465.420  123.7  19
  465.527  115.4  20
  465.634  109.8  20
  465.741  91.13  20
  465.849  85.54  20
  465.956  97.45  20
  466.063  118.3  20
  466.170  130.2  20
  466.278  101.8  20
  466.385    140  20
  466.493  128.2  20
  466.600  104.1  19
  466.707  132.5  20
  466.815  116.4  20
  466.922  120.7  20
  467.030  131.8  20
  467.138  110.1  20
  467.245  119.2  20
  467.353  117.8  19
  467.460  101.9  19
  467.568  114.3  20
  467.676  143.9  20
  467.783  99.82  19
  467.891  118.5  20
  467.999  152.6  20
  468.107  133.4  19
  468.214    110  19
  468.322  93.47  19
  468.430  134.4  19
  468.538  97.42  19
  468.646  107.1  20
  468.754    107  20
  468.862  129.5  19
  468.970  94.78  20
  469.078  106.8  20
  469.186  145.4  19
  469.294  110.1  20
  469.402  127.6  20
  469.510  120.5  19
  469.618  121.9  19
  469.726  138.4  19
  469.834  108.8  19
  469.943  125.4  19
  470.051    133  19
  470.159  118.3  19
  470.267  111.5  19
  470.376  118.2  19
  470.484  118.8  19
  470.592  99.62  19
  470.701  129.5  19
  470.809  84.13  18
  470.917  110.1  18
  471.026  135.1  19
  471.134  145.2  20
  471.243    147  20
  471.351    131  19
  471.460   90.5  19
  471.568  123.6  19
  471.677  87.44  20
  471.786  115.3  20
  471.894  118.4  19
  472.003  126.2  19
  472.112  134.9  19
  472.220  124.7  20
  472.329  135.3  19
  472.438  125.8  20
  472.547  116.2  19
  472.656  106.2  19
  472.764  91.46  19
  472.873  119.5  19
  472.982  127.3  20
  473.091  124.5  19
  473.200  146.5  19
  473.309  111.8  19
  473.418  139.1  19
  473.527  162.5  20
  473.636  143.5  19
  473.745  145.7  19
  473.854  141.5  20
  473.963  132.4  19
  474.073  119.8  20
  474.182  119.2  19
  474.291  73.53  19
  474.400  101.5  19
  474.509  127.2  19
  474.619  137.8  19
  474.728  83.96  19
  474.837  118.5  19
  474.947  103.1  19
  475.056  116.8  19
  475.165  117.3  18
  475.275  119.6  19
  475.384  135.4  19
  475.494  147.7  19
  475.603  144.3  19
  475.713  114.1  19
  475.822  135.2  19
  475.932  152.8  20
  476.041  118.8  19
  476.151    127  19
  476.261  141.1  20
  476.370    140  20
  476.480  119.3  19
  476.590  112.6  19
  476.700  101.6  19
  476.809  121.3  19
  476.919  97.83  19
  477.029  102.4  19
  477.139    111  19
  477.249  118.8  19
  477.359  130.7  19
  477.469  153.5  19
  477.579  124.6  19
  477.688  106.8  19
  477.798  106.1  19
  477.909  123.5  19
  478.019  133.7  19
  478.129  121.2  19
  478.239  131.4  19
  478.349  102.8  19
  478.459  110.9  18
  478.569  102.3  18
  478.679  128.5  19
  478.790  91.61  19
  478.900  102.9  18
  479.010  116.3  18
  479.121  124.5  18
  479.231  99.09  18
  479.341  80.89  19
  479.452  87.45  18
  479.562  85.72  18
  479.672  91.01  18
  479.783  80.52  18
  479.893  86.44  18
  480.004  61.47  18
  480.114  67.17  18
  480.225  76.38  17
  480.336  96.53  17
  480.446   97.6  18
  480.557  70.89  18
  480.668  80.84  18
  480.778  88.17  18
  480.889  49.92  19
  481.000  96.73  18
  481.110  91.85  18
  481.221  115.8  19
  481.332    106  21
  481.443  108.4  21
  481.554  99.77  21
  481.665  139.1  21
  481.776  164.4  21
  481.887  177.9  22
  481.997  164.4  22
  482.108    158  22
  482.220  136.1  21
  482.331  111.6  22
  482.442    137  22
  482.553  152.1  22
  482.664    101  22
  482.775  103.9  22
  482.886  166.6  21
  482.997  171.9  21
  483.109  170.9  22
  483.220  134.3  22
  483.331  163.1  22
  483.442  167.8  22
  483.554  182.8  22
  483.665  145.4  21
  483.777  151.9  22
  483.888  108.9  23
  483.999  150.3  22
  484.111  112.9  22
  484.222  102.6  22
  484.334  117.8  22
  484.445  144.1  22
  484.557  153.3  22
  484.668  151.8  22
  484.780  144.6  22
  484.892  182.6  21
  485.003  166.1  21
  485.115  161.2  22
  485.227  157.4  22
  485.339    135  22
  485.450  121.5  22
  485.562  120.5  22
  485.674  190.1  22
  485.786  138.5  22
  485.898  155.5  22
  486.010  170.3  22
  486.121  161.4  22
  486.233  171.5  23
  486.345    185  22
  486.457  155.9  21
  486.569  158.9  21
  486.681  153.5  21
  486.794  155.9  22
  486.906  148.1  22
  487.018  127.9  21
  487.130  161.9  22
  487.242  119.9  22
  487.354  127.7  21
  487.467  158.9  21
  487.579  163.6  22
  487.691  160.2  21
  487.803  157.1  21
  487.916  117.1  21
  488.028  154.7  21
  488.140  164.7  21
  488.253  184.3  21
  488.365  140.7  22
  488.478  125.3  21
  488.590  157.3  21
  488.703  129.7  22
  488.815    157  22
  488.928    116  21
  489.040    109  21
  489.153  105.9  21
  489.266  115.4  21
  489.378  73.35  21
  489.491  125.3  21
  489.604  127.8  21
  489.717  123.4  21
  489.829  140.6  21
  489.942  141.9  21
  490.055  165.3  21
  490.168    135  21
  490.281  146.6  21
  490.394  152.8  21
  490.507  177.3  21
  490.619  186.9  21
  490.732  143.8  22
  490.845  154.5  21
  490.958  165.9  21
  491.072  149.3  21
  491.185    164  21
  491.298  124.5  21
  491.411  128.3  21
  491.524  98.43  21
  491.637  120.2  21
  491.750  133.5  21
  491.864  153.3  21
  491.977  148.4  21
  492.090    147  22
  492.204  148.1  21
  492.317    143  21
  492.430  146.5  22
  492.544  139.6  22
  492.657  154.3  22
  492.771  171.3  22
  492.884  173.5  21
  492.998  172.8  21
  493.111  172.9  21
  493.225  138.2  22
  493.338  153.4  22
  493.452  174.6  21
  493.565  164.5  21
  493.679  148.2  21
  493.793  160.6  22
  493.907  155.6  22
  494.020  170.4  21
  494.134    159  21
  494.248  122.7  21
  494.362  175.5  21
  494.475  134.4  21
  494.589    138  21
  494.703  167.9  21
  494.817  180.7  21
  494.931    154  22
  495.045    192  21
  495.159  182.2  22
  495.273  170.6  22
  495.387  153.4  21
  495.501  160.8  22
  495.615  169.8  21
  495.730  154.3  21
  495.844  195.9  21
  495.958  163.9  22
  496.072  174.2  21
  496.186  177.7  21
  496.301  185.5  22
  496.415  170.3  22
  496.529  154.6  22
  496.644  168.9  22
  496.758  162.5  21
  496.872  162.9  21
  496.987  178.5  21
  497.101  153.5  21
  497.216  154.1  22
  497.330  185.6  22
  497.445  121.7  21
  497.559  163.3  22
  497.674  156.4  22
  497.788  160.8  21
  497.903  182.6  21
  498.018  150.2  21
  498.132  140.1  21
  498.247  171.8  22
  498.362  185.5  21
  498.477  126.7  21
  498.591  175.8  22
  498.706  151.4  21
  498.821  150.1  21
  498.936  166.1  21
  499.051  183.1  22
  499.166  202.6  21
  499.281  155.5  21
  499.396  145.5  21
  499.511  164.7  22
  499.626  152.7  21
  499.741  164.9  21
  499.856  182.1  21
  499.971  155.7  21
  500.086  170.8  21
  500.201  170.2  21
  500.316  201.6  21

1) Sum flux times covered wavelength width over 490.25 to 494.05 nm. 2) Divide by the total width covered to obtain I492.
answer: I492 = 152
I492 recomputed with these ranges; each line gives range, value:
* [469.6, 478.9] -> 121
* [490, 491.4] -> 155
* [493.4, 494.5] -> 157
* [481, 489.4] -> 143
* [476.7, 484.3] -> 117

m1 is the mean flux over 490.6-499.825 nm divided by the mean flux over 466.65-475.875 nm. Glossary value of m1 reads 1.3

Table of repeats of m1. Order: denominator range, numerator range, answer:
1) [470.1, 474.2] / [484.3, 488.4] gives 1.24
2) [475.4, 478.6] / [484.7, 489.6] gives 1.19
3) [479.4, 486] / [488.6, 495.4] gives 1.17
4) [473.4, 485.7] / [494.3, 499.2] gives 1.34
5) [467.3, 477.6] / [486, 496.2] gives 1.25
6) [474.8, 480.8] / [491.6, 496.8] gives 1.45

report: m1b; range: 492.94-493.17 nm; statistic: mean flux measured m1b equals 172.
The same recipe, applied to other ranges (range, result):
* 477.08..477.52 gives 128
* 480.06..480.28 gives 71.7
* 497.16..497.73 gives 156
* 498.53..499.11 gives 165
